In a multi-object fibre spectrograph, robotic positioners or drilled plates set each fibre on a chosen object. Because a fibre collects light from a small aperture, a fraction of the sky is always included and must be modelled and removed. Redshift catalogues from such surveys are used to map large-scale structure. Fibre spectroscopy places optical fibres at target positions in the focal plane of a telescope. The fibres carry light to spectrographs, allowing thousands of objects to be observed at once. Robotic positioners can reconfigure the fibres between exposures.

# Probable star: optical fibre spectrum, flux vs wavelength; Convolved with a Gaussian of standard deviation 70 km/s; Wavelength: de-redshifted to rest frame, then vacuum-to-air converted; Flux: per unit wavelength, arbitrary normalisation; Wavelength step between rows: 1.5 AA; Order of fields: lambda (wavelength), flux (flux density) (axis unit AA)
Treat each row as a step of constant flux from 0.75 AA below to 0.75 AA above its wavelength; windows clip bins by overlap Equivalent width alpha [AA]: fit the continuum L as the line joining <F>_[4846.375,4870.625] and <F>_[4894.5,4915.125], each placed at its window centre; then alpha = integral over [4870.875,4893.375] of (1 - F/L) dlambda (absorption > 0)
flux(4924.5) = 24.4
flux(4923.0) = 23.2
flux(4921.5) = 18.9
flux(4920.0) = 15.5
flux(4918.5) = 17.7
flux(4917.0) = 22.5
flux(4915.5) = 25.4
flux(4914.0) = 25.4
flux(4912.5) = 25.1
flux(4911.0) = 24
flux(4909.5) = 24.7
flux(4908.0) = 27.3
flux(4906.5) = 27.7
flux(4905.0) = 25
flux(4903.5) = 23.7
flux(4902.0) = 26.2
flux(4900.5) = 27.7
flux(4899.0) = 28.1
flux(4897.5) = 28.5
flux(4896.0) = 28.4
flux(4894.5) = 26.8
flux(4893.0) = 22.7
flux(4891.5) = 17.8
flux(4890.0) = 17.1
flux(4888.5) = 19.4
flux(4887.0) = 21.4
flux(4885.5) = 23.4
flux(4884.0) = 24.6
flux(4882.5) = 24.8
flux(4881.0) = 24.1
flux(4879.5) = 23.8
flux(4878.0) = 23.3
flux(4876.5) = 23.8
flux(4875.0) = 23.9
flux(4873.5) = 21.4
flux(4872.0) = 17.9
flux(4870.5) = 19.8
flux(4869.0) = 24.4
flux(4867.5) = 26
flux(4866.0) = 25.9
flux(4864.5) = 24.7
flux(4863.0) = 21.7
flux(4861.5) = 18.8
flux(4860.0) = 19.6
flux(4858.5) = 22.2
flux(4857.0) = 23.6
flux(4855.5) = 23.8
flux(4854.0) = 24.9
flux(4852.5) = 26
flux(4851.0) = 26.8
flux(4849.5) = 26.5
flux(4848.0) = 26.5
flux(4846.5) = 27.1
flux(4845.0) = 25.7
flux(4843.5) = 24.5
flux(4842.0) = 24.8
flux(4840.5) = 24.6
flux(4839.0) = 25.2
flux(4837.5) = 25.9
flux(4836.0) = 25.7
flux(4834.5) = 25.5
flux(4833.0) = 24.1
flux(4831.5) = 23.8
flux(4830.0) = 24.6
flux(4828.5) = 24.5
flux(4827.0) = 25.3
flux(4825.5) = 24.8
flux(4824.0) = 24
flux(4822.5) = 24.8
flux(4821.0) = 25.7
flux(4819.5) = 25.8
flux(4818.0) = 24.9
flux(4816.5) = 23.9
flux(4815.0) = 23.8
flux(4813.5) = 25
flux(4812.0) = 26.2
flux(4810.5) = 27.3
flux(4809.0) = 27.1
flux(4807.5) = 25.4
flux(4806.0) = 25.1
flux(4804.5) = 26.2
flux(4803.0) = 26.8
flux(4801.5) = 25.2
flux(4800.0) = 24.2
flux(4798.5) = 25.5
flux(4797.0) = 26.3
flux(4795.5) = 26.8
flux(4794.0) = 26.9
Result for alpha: 2.9 AA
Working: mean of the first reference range 24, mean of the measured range 21.9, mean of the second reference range 26.3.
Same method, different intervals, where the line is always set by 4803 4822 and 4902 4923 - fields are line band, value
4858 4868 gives 0.8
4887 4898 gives 0.5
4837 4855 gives -0.6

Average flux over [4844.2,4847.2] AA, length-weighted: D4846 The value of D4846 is 26.4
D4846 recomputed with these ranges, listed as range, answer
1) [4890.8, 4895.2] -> 22.4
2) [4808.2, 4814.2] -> 26.4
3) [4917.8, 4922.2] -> 17.3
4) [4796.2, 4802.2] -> 25.3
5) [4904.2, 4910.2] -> 26.2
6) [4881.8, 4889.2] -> 22.7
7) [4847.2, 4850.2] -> 26.5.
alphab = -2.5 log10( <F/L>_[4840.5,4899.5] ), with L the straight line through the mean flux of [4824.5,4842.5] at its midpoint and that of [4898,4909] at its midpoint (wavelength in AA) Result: 0.09 mag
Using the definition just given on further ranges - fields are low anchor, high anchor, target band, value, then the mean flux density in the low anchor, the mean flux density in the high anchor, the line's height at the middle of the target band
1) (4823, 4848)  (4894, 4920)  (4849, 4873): 0.08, 25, 25.2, 25.1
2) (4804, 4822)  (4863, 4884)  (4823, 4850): -0.02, 25.5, 23.4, 24.7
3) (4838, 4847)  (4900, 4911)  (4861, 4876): 0.14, 25.3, 25.9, 25.5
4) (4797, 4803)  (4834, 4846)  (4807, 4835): 0.01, 25.4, 25.3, 25.3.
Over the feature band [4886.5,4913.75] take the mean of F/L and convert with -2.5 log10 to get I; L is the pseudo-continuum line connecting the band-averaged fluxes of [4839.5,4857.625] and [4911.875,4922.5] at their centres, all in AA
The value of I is -0.10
